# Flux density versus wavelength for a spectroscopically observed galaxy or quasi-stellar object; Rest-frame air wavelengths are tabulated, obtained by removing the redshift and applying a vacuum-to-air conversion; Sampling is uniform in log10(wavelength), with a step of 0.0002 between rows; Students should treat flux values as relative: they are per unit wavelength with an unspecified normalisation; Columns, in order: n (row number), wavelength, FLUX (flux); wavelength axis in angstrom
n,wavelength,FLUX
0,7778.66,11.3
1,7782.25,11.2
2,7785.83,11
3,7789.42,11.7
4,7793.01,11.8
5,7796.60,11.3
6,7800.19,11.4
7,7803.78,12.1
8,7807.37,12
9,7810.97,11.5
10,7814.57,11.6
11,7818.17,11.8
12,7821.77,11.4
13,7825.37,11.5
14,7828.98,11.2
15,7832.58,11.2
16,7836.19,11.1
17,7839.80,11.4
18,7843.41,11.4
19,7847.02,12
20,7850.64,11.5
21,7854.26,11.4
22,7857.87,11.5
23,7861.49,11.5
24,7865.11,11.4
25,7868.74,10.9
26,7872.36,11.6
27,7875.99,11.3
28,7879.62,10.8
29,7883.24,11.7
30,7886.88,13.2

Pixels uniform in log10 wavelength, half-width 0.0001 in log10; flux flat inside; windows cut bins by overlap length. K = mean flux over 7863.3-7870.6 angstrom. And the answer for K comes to 11.1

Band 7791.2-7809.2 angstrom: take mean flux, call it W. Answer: 11.7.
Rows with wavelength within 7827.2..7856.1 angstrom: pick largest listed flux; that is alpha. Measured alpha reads 12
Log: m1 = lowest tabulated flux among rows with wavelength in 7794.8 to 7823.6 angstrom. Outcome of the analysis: 11.3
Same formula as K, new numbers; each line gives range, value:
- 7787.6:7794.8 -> 11.7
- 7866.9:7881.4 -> 11.1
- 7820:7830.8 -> 11.4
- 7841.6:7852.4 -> 11.6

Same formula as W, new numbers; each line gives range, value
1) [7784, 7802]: 11.4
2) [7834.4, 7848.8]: 11.5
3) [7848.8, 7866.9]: 11.5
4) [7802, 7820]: 11.8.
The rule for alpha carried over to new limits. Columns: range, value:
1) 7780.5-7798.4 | 11.8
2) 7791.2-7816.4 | 12.1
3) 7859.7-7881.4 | 11.6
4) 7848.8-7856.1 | 11.5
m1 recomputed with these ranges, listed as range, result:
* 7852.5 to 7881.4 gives 10.8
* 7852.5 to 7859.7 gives 11.4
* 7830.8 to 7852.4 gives 11.1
